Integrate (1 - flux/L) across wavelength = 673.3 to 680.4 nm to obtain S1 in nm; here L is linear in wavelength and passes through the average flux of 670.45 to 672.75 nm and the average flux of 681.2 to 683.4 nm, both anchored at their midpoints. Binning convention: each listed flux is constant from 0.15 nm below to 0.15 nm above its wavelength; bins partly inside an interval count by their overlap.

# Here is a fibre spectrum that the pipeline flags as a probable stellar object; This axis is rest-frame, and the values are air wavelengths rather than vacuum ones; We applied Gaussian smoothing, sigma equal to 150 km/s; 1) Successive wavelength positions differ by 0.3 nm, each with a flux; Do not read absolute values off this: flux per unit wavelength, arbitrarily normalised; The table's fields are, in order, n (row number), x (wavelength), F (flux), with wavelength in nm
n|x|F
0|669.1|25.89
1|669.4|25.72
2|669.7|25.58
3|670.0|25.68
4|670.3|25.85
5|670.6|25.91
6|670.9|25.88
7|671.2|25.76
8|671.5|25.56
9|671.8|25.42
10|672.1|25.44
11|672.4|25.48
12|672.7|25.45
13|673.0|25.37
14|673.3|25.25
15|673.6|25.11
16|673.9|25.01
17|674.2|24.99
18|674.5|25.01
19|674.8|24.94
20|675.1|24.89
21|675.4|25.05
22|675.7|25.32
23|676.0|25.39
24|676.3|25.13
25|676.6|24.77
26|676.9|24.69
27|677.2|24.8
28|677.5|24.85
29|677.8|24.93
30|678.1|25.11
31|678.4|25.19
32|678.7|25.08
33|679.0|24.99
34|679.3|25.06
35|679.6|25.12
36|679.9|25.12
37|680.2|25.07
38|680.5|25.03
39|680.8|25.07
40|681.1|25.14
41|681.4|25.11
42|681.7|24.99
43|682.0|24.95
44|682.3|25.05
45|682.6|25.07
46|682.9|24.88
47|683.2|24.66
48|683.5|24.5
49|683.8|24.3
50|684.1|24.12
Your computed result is 0.073 nm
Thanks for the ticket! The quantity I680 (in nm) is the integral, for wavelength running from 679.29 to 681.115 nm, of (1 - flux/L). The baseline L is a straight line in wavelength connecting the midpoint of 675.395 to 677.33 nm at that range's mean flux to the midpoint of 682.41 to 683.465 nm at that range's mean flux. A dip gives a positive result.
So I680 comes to -0.01 nm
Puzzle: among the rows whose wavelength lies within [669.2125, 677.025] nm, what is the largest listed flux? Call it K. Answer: 25.91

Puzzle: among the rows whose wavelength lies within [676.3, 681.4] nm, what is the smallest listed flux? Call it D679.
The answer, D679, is 24.69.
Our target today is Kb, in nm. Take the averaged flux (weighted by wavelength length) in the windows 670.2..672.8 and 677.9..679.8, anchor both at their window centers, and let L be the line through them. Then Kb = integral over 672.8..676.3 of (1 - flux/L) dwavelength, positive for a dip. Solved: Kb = 0.04 nm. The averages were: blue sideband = 25.6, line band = 25.1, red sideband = 25.1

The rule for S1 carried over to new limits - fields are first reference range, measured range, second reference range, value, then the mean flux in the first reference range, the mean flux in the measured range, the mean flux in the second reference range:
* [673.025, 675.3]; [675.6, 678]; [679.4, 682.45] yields 0.01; 25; 25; 25.1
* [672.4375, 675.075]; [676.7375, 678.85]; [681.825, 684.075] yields 0.00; 25.1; 24.9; 24.7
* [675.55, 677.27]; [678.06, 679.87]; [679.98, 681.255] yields 0.00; 25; 25.1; 25.1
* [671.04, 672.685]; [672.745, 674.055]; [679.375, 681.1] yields 0.01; 25.5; 25.2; 25.1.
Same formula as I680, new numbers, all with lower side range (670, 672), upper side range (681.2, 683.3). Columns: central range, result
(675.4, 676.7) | 0.012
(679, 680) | 0.003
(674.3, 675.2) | 0.018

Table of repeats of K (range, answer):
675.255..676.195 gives 25.39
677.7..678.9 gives 25.19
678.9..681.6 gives 25.14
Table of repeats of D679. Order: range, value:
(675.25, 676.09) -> 25.05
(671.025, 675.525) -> 24.89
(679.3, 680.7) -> 25.03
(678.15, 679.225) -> 24.99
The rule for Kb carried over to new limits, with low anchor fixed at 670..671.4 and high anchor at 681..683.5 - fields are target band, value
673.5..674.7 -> 0.025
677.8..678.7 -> 0.005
